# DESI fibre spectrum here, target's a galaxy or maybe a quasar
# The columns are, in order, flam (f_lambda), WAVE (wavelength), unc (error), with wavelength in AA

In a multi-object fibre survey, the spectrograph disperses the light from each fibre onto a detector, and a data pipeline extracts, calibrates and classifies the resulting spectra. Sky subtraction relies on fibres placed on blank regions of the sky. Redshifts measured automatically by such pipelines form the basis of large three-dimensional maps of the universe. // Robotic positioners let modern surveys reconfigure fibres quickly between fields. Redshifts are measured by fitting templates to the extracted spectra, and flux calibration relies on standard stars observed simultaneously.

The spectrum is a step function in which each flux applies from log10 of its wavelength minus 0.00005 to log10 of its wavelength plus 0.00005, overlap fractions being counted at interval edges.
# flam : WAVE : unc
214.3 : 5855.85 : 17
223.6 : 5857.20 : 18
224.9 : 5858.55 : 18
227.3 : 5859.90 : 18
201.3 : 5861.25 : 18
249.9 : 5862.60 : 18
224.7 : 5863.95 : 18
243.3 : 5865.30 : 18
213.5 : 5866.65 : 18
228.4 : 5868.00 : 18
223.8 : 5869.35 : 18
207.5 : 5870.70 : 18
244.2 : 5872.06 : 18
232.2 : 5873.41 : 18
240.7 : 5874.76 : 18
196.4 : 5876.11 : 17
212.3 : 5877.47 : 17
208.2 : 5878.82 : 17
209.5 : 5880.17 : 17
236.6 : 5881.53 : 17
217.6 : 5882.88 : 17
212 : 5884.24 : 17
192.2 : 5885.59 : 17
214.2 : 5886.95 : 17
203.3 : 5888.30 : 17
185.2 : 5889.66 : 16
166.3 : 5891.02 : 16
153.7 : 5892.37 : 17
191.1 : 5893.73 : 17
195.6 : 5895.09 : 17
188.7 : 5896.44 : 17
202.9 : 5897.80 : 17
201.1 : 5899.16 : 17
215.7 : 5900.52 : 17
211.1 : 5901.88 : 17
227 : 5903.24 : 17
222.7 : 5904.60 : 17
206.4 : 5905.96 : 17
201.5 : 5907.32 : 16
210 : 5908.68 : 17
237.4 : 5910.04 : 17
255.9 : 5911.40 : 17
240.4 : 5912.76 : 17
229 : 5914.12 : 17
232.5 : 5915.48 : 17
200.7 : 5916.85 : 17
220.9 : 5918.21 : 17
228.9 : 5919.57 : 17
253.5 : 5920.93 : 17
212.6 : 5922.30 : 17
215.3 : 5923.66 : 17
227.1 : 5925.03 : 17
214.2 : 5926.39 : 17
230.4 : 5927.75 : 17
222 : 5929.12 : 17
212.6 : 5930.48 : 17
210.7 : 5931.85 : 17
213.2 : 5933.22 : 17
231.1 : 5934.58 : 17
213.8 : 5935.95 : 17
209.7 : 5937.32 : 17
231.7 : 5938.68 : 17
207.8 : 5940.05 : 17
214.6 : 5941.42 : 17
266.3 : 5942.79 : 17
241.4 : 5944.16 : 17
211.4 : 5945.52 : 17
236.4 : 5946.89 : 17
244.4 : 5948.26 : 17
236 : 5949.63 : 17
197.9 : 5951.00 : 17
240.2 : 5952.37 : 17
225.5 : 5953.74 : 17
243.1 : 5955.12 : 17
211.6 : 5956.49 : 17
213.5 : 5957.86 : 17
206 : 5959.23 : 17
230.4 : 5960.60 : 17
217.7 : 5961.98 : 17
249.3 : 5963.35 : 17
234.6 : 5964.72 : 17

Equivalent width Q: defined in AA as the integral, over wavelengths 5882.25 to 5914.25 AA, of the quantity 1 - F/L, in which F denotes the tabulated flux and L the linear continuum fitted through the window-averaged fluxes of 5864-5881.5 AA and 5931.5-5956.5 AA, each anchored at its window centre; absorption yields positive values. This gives 2.4 AA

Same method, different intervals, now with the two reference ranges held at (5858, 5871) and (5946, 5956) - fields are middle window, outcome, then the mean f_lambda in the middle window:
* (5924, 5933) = 0.4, 219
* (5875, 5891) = 1.4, 207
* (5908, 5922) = -0.1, 230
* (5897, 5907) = 0.7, 212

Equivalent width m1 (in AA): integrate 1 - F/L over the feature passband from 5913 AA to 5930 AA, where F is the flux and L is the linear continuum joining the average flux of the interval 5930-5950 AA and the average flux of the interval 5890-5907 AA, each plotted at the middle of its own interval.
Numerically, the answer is -0.9 AA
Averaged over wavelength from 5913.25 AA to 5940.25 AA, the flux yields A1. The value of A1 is 221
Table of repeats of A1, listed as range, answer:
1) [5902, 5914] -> 225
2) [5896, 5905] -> 210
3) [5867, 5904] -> 208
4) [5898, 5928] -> 222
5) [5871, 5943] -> 215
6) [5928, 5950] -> 225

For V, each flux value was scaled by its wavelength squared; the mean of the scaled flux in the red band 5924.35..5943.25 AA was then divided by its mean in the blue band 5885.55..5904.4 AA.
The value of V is 1.1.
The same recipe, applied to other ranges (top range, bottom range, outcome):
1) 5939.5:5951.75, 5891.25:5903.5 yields 1.18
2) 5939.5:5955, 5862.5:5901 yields 1.12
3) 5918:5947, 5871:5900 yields 1.11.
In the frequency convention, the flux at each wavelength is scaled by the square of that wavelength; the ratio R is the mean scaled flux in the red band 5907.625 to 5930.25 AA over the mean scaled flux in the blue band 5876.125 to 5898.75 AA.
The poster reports 1.1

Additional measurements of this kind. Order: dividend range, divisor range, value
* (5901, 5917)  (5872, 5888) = 1.04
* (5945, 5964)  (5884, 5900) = 1.20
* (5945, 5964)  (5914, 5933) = 1.03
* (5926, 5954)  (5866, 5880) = 1.04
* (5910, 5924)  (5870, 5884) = 1.06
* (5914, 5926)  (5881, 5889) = 1.07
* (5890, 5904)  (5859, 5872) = 0.88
